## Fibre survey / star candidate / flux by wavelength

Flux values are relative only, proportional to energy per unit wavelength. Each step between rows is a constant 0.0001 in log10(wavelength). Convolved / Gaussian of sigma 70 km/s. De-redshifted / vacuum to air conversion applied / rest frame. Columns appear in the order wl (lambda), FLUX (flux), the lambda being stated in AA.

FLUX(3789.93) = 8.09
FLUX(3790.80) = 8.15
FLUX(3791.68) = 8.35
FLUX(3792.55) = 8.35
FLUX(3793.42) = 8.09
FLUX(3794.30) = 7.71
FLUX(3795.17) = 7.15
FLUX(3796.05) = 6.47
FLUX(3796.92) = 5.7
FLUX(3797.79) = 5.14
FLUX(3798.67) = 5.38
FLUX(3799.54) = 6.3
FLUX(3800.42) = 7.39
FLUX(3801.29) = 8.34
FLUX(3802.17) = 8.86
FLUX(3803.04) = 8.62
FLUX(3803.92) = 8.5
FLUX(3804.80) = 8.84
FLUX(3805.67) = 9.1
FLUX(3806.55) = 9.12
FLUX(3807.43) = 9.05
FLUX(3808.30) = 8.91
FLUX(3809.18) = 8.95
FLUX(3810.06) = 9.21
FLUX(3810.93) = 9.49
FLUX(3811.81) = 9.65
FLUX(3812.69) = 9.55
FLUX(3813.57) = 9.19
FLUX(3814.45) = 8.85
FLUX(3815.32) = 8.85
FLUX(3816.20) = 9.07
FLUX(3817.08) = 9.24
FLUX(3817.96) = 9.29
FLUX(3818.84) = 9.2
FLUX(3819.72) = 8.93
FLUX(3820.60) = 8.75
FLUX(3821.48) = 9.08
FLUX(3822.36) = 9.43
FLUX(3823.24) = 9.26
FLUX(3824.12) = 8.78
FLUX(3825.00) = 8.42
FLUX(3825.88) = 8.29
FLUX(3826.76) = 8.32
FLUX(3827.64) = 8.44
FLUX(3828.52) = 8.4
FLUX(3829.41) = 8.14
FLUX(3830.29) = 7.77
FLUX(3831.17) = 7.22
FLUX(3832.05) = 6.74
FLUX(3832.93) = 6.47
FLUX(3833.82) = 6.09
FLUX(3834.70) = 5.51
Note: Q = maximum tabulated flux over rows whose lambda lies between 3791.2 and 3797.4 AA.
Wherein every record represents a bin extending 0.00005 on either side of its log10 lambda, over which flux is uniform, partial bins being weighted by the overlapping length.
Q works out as 8.35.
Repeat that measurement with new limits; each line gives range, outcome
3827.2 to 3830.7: 8.44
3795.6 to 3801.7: 8.34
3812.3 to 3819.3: 9.55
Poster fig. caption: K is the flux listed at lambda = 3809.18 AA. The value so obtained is 8.95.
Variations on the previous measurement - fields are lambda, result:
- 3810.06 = 9.21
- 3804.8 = 8.84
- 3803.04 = 8.62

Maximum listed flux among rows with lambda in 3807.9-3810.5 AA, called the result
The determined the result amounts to 9.21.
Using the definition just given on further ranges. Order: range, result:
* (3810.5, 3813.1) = 9.65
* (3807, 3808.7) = 9.05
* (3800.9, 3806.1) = 9.1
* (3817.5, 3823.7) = 9.43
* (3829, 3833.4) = 8.14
